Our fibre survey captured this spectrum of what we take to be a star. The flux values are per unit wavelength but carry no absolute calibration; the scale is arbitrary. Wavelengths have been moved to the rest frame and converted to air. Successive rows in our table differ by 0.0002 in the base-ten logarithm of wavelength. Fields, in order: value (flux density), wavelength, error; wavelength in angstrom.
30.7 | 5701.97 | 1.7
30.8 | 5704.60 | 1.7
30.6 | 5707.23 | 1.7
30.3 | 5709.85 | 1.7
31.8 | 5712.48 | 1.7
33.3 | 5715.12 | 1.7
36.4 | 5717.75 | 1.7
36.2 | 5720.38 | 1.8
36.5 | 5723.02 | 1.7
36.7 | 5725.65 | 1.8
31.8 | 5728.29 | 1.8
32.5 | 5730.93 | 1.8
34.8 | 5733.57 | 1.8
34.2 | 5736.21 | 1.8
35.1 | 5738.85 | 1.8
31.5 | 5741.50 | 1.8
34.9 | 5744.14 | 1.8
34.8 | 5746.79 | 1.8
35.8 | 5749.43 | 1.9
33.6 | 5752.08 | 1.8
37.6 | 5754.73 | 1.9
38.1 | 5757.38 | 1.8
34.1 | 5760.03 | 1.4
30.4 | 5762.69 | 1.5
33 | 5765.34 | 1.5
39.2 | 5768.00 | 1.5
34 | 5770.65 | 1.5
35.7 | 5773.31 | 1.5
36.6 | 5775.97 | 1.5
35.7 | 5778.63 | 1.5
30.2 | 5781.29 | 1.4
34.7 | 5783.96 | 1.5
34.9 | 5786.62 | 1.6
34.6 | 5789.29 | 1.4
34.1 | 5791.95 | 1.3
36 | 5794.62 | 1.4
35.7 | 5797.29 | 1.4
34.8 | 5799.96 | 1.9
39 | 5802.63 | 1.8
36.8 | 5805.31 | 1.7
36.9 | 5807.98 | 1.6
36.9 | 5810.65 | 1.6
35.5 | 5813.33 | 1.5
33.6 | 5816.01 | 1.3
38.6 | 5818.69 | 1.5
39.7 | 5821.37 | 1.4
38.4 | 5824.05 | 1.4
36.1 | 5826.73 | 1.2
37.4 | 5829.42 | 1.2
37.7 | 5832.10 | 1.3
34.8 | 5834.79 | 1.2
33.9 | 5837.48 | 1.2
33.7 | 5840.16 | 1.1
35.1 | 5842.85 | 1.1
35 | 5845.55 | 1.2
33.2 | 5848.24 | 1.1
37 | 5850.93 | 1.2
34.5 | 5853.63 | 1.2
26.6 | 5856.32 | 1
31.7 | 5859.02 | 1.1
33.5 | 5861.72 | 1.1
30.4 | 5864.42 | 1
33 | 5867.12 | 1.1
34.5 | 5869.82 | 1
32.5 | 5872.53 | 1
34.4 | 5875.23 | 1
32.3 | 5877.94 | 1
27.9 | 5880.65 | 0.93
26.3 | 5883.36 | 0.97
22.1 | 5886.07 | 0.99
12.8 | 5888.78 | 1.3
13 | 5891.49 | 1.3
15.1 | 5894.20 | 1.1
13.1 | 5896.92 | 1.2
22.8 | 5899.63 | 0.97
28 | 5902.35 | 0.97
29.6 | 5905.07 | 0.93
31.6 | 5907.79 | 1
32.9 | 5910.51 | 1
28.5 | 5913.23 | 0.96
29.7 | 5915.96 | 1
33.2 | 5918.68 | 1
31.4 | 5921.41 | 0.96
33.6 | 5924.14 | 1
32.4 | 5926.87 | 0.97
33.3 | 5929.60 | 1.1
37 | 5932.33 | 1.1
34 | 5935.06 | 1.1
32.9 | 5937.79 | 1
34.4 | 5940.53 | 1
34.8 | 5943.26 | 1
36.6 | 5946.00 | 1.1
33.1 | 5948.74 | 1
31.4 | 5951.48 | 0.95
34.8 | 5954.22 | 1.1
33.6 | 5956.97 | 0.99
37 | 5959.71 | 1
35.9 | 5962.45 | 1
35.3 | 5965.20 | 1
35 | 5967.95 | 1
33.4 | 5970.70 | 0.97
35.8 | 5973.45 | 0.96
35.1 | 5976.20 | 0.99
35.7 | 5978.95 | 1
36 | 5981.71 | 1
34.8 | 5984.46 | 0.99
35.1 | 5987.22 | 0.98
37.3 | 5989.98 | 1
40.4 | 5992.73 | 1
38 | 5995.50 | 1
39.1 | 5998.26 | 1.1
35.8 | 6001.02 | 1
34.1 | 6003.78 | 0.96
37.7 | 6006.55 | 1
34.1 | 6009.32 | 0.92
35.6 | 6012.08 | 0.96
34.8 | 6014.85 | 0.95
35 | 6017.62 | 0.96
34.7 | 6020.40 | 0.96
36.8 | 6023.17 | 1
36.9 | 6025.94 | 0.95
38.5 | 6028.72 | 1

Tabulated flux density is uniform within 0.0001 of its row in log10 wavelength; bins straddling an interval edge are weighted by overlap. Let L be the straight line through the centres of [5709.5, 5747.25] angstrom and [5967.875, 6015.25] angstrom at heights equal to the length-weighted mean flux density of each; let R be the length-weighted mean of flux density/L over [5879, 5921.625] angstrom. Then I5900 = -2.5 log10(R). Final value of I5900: 0.39 mag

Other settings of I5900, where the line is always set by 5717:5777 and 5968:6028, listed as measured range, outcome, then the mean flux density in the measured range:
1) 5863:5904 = 0.37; 25.2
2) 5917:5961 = 0.06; 33.9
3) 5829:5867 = 0.05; 33.8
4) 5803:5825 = -0.06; 37.1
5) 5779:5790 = 0.04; 33.7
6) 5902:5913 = 0.17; 30.6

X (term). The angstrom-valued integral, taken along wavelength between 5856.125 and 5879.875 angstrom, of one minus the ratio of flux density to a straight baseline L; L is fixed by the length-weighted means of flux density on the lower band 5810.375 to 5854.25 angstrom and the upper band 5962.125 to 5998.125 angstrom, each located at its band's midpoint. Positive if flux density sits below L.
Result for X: 2.4 angstrom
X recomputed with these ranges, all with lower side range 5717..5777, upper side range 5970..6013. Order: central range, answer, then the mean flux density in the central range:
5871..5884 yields 1.69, 30.9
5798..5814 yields -0.65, 36.7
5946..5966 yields 0.79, 34.6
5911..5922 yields 1.53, 30.8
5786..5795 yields 0.09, 34.8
